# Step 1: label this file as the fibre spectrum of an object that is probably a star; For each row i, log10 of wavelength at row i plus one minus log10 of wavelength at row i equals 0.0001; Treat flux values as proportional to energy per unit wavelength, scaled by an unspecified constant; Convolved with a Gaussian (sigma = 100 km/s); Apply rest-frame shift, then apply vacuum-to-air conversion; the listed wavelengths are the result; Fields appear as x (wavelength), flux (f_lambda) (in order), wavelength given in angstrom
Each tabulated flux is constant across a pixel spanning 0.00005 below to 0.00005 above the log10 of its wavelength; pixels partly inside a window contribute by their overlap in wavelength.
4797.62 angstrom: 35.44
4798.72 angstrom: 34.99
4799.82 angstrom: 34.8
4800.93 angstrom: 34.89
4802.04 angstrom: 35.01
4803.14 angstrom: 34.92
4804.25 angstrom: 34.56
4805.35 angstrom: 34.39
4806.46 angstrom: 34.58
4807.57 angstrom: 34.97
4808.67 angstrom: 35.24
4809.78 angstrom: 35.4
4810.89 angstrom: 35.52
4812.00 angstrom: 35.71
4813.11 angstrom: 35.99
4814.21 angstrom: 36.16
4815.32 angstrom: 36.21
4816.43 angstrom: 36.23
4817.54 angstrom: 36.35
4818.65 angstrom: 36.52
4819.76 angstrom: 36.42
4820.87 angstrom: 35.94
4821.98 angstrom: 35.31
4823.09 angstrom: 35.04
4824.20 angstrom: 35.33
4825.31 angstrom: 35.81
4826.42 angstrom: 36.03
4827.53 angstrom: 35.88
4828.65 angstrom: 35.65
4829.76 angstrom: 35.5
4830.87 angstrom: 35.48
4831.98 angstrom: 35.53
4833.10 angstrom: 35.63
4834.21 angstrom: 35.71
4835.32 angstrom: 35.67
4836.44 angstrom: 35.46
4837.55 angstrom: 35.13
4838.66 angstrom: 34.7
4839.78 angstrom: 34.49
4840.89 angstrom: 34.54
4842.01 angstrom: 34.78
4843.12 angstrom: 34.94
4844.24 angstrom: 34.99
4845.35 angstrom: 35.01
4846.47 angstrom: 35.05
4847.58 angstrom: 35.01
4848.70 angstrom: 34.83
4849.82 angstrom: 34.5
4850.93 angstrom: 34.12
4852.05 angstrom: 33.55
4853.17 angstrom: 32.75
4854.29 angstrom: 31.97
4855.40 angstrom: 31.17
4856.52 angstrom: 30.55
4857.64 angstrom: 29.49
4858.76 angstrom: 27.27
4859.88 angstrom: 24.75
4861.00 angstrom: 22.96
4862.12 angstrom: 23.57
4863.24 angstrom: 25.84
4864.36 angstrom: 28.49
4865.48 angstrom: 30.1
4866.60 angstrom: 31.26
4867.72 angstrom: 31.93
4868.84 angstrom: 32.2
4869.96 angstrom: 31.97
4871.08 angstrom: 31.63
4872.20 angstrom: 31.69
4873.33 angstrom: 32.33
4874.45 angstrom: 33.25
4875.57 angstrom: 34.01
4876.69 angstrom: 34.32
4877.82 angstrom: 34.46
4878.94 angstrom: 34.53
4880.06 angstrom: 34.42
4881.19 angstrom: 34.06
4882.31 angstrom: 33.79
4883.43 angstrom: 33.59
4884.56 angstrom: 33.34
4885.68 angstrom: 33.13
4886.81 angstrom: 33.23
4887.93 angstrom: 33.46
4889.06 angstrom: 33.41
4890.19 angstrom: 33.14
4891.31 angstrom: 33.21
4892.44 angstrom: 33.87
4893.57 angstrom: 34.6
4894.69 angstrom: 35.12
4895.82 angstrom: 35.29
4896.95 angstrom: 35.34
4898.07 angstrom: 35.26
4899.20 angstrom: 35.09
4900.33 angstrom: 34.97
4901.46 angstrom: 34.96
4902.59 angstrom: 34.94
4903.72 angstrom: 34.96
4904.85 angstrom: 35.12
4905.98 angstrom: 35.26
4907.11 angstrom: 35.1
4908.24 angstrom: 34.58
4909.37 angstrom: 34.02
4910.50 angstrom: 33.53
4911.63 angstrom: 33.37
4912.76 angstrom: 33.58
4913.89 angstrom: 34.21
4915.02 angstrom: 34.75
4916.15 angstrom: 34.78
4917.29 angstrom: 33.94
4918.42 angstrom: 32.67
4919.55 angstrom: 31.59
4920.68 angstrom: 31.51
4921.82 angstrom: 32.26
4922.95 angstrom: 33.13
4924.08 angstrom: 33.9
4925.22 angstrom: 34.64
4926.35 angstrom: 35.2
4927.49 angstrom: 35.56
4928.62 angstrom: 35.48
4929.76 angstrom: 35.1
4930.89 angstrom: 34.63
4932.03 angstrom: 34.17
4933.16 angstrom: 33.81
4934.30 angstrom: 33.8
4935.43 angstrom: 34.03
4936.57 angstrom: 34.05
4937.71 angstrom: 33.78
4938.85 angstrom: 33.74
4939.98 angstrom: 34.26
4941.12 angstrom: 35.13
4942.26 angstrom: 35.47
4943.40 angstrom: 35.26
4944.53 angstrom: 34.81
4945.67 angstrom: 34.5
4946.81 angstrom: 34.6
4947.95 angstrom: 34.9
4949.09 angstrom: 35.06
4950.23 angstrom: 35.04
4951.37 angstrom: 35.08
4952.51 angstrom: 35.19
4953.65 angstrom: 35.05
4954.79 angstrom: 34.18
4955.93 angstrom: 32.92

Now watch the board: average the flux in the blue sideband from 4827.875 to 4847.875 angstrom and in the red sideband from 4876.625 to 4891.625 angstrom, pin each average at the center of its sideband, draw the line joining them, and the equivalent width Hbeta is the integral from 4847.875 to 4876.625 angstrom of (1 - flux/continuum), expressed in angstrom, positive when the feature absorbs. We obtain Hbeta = 3.1 angstrom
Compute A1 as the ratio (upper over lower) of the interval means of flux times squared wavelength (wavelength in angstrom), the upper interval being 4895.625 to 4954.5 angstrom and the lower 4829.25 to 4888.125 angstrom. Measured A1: 1.1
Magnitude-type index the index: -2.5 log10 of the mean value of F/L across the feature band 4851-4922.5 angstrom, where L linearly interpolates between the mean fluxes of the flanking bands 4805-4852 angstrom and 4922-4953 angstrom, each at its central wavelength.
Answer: 0.072 mag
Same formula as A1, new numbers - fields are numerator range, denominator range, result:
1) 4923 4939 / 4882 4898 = 1.03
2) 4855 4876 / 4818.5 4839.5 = 0.85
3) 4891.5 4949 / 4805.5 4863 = 1.05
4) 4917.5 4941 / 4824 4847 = 1.00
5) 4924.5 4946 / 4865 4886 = 1.08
